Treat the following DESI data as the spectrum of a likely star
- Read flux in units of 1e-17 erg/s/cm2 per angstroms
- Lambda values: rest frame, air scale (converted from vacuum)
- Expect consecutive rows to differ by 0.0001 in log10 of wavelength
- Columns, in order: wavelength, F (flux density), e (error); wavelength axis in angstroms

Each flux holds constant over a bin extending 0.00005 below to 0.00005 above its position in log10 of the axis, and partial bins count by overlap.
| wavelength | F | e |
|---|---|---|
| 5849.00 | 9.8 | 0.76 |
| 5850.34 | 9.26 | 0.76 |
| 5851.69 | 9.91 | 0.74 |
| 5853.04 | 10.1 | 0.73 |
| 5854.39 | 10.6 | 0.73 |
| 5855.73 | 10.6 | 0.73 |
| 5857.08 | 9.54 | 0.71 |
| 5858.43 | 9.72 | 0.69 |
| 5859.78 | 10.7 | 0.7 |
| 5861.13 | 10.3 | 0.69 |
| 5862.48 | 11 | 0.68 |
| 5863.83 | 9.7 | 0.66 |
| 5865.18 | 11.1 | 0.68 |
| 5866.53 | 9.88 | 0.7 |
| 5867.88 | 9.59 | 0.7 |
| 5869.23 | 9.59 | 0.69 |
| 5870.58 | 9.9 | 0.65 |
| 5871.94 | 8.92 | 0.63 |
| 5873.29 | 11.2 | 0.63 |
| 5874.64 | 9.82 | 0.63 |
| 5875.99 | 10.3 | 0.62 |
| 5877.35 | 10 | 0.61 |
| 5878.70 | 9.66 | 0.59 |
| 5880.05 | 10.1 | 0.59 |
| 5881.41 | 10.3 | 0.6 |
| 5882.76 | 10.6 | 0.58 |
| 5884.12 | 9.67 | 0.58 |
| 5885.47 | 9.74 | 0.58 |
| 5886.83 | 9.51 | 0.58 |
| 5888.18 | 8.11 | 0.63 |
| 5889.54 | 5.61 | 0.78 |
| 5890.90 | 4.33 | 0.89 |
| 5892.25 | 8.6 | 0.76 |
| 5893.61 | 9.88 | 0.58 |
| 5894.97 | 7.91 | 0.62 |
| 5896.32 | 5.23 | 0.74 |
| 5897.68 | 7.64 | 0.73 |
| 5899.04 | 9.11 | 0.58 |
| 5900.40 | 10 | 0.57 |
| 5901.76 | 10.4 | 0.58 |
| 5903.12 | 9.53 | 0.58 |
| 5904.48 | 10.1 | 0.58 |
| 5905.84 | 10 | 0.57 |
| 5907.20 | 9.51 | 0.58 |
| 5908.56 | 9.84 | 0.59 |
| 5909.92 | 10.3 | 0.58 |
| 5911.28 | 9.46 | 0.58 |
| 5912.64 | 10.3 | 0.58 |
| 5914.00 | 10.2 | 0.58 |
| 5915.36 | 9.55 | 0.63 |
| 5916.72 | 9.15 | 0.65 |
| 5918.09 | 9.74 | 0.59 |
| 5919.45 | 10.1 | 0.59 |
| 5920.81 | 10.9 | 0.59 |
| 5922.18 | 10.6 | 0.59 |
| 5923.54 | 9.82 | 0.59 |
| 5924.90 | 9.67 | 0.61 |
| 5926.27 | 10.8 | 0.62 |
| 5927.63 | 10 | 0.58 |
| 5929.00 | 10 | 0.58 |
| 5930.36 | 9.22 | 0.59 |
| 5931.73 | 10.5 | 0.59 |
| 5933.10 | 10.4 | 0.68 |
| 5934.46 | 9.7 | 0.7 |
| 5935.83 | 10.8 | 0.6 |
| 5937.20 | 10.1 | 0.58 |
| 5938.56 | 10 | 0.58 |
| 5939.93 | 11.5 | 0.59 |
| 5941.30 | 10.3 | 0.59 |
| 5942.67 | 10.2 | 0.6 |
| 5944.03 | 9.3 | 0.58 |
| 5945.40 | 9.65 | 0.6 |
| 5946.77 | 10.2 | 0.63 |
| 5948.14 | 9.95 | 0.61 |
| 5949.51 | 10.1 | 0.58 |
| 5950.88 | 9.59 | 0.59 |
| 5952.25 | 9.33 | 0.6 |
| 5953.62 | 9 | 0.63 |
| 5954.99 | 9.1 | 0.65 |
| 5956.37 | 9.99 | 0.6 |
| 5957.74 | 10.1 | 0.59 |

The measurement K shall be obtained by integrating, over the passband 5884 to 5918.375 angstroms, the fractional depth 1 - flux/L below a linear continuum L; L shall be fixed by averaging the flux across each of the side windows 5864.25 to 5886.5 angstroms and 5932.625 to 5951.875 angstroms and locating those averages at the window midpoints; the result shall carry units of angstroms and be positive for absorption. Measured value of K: 3.7 angstroms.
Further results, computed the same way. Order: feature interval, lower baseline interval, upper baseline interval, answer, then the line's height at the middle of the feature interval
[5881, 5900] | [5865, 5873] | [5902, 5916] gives 3.0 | 9.86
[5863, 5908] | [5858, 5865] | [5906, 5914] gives 3.9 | 10.1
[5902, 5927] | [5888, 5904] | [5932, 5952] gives -3.1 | 8.88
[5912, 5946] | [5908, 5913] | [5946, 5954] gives -0.9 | 9.85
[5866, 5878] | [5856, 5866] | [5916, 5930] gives 0.4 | 10.3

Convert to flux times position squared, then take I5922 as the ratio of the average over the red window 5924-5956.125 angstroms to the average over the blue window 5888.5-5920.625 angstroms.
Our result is 1.1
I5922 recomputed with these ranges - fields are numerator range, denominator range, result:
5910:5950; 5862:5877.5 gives 1.02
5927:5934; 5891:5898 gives 1.34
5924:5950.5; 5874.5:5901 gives 1.17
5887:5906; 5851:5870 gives 0.83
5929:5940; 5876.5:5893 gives 1.17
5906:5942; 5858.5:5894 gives 1.08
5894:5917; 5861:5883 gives 0.93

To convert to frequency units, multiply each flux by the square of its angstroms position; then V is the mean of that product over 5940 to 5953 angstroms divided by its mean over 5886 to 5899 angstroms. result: 1.3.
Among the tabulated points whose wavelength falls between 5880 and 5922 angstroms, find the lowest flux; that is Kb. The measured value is 4.33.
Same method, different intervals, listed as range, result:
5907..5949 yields 9.15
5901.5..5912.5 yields 9.46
